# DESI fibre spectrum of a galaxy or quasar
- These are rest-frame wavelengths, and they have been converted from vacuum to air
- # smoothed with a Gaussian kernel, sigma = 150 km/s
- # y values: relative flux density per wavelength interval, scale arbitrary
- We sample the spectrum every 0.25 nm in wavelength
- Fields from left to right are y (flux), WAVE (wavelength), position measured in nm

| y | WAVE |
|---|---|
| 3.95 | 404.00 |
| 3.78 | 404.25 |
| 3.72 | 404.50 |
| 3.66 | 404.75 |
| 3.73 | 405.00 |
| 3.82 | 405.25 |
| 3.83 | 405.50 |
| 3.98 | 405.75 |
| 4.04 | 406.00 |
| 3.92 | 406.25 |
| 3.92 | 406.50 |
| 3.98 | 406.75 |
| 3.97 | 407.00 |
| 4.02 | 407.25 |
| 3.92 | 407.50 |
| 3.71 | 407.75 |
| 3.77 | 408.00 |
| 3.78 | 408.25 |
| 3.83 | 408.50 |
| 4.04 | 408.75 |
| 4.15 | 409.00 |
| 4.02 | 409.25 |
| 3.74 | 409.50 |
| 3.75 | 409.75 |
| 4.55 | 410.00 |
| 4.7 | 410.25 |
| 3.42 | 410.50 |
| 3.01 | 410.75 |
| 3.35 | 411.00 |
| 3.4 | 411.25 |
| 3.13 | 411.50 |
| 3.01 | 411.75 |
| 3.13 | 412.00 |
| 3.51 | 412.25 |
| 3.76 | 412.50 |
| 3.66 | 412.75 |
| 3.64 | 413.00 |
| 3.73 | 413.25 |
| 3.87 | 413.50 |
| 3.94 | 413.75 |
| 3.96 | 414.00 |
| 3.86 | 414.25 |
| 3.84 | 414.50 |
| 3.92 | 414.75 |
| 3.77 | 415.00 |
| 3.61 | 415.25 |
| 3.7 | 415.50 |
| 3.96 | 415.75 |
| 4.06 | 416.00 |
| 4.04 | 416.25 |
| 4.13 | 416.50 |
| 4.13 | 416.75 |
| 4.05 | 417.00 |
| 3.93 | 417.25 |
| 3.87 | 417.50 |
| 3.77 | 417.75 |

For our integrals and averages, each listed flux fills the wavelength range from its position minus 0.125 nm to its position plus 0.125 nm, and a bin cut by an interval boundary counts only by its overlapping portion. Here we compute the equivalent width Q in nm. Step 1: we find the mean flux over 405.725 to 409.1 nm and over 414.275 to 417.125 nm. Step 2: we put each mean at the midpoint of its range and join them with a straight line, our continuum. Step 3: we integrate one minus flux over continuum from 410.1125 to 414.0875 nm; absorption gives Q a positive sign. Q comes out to 0.36 nm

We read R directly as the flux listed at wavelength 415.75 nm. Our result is 3.96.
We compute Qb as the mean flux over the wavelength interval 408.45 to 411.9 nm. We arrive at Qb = 3.71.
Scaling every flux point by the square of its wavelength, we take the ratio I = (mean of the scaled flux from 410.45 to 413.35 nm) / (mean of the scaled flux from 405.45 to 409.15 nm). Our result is 0.88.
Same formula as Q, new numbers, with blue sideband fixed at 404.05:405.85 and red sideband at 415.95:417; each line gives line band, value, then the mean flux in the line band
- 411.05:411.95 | 0.17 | 3.19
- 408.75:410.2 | -0.06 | 4.08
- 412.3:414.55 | 0.12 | 3.8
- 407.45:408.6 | 0.02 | 3.79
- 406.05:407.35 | -0.04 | 3.97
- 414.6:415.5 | 0.06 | 3.76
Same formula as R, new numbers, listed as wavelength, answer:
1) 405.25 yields 3.82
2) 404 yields 3.95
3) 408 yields 3.77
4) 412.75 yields 3.66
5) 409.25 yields 4.02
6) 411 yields 3.35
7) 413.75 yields 3.94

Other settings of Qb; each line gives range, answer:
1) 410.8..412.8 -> 3.34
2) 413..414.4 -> 3.85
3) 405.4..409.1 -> 3.92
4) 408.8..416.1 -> 3.73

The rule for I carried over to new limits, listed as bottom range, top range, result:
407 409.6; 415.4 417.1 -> 1.07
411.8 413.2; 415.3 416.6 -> 1.14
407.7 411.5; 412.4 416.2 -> 1.03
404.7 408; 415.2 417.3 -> 1.07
